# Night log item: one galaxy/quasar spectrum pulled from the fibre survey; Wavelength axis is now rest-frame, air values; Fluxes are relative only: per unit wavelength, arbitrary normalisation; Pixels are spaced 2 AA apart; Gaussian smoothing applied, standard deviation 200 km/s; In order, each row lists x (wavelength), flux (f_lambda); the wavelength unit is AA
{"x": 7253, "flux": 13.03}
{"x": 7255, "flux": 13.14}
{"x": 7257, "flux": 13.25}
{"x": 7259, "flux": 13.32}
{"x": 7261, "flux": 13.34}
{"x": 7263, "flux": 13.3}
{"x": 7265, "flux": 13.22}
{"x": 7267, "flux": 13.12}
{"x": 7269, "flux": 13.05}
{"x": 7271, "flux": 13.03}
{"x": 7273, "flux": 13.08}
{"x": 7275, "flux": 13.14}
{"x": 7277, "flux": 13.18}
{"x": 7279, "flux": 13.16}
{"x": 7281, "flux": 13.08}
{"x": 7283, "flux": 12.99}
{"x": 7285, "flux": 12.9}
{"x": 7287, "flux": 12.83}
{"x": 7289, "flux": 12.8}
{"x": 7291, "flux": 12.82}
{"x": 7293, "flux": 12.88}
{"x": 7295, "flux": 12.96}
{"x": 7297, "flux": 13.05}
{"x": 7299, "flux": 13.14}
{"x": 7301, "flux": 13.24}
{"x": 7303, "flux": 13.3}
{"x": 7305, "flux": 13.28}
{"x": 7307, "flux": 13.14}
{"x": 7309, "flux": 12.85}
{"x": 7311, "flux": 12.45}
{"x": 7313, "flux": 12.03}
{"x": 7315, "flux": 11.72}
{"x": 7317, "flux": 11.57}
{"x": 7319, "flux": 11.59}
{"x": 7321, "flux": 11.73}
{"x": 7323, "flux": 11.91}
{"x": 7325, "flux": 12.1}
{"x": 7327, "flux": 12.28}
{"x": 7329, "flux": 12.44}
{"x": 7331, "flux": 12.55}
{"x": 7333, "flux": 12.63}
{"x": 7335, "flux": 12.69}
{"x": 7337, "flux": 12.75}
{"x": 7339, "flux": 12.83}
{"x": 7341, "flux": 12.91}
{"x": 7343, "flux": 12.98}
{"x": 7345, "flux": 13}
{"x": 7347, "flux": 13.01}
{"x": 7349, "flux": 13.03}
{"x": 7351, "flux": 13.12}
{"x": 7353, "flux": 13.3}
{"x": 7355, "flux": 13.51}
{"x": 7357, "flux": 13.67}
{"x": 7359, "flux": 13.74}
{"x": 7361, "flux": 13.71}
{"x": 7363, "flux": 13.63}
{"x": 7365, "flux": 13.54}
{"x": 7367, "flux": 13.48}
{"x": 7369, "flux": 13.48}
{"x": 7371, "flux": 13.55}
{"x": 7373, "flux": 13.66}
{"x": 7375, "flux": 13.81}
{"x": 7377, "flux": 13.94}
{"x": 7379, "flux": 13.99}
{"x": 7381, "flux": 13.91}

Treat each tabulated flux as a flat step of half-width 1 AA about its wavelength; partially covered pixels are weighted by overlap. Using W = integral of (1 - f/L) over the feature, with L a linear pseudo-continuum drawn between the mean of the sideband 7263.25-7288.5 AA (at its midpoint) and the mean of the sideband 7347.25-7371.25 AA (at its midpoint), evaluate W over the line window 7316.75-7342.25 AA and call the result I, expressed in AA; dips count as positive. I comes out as 1.9 AA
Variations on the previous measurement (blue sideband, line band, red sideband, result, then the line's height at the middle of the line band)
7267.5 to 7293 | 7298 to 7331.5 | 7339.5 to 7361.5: 1.8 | 13.1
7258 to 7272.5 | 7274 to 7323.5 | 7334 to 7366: 1.8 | 13.2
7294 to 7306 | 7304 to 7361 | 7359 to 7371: 2.9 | 13.4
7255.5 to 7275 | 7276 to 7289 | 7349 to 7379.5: 0.2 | 13.3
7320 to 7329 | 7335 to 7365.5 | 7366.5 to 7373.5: -0.8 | 12.9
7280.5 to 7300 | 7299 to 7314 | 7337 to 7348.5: 0.0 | 12.9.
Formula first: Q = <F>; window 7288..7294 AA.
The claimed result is 12.8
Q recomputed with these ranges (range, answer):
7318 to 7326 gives 11.8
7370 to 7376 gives 13.7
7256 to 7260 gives 13.3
